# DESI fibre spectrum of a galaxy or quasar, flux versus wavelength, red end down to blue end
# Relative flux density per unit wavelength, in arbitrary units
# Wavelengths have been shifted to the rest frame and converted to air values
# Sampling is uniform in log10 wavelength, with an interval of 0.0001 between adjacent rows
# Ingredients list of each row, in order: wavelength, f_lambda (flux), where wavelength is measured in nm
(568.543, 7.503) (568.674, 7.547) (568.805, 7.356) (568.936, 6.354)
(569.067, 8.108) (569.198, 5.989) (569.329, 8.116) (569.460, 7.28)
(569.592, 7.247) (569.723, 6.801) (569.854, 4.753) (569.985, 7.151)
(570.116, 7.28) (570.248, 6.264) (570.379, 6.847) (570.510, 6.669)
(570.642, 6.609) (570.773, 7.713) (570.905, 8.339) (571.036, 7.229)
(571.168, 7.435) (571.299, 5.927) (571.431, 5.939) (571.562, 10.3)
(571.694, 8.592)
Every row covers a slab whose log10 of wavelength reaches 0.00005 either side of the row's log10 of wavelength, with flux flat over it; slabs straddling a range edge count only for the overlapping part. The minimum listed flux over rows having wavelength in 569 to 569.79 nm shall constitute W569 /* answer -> 5.989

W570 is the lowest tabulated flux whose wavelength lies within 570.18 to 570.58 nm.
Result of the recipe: 6.264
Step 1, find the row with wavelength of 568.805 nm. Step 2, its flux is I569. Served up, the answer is 7.356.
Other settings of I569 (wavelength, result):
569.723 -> 6.801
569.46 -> 7.28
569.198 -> 5.989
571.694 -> 8.592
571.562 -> 10.3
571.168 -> 7.435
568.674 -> 7.547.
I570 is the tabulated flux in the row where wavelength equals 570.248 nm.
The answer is 6.264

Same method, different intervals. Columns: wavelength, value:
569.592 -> 7.247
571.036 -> 7.229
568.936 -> 6.354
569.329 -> 8.116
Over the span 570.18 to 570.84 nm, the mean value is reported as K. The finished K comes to 6.81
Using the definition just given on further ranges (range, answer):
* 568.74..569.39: 7.18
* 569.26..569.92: 6.83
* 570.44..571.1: 7.31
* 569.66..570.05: 6.24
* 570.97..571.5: 6.67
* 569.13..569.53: 7.12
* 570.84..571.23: 7.67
